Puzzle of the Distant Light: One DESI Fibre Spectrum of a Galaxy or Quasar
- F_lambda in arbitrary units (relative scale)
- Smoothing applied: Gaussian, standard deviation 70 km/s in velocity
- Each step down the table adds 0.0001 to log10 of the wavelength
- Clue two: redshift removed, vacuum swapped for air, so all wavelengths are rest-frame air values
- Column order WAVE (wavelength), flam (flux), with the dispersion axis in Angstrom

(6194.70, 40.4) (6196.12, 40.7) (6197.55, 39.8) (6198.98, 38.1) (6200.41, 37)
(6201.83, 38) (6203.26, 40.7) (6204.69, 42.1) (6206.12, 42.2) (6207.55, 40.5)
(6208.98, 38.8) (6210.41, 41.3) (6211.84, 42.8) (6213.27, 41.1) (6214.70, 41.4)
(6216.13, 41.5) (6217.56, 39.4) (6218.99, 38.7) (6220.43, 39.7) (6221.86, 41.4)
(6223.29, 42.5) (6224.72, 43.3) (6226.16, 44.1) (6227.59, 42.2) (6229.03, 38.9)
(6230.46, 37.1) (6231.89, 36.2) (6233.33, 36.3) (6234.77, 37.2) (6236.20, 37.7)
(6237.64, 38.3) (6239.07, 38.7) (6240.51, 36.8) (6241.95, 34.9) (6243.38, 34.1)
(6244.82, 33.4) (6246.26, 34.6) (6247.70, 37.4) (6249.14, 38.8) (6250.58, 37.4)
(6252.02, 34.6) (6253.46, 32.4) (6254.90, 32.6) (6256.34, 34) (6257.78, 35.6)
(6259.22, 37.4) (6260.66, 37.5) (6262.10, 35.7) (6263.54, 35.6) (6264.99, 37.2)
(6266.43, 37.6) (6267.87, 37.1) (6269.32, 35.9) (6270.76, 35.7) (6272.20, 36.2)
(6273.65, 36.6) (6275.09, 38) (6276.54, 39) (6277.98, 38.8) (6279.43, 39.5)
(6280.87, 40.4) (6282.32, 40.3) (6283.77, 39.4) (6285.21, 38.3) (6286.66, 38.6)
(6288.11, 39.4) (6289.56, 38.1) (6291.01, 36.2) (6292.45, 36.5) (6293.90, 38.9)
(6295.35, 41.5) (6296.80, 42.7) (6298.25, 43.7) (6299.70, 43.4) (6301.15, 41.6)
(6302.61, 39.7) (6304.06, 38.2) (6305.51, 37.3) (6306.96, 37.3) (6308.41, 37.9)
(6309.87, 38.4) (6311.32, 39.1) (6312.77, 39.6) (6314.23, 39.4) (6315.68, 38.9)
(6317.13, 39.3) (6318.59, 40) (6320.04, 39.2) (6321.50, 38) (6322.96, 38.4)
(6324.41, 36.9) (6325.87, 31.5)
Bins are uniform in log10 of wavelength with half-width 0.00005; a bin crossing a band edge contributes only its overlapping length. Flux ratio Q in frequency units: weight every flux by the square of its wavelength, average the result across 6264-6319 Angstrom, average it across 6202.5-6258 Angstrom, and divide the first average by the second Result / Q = 1.0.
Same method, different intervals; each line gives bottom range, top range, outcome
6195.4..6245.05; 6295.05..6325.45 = 1.03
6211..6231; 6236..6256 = 0.88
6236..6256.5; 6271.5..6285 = 1.09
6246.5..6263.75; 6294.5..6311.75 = 1.14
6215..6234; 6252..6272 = 0.90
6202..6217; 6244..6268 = 0.88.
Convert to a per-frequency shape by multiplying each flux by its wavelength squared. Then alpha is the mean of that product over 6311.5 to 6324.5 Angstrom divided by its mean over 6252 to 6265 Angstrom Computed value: 1.13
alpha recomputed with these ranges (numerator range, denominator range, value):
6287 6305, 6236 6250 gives 1.11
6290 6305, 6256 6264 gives 1.13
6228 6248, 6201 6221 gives 0.91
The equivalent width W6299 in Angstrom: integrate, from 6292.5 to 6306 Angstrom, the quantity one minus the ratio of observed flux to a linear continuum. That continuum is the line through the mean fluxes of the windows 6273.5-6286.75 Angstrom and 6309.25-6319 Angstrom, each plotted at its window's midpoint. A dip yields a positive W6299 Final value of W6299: -0.51 Angstrom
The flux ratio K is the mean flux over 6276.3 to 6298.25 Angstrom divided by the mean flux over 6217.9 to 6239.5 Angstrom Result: 1.00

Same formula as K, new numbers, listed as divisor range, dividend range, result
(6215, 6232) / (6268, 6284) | 0.94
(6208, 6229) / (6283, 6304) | 0.97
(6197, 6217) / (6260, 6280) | 0.92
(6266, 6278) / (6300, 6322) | 1.05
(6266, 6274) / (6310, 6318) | 1.08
